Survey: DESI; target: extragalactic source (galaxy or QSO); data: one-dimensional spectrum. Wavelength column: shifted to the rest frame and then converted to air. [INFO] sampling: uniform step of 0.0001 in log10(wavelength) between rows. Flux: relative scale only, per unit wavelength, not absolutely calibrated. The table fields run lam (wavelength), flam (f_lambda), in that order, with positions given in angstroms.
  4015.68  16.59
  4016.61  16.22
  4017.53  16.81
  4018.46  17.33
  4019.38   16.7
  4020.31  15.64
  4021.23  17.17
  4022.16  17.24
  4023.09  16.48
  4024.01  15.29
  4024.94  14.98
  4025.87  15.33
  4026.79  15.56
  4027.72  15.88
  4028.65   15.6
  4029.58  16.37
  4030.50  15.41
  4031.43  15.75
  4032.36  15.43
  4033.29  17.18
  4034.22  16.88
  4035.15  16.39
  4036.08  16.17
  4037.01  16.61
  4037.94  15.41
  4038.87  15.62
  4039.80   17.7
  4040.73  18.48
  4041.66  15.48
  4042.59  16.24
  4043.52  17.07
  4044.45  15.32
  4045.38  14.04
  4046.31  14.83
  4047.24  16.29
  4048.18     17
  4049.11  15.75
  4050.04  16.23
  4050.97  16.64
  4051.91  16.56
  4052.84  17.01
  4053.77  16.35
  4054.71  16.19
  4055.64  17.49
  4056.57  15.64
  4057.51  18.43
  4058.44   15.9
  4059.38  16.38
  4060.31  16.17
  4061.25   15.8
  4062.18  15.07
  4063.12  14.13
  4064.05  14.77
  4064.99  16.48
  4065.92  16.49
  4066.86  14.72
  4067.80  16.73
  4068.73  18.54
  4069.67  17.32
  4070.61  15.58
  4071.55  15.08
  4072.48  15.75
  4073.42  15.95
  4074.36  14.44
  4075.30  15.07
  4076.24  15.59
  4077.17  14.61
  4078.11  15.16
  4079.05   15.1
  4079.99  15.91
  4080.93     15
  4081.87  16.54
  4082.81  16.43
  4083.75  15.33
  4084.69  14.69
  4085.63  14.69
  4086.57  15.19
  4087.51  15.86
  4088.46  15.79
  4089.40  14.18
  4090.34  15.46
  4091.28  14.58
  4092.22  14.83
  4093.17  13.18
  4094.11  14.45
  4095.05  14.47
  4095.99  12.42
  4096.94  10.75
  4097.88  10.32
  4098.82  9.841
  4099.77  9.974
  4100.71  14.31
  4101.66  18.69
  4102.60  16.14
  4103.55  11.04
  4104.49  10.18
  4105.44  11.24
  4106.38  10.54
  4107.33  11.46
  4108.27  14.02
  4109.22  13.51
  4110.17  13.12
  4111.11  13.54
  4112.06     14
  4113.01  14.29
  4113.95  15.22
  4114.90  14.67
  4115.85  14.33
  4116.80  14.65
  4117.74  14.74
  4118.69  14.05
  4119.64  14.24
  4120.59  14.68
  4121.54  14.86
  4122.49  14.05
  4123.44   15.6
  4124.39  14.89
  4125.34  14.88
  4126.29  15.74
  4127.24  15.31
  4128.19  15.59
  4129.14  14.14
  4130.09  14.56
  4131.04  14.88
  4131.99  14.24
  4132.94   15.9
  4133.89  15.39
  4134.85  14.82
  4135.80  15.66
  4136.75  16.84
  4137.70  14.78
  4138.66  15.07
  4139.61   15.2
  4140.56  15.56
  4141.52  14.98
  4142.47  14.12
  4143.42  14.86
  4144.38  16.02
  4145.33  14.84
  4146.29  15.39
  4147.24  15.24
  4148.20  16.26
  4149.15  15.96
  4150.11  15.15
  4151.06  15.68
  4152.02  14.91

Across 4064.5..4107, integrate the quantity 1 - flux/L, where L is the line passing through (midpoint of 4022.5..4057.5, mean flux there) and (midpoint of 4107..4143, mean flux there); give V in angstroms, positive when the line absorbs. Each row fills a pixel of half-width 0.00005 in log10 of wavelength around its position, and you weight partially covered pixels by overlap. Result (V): 2.4 angstroms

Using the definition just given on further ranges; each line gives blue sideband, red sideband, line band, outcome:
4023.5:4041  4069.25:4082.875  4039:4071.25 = -0.9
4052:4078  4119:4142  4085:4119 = 4.1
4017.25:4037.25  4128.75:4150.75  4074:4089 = 0.4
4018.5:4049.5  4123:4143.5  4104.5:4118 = 1.7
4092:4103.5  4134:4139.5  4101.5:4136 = 0.3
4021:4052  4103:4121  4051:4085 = -2.2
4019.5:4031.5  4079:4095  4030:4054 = -0.8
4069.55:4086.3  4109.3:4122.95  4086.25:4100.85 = 1.5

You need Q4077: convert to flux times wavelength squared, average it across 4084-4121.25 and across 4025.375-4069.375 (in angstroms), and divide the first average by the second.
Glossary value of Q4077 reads 0.9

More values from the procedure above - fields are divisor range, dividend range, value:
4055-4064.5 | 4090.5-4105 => 0.83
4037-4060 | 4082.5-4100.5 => 0.86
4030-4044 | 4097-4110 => 0.78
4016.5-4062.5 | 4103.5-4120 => 0.85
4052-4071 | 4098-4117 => 0.83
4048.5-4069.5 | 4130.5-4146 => 0.97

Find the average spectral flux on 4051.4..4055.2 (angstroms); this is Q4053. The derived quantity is 16.5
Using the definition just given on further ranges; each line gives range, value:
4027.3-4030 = 15.9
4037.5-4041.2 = 16.8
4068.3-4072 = 16.6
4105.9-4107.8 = 11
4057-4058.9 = 17.1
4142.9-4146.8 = 15.3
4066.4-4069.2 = 16.7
